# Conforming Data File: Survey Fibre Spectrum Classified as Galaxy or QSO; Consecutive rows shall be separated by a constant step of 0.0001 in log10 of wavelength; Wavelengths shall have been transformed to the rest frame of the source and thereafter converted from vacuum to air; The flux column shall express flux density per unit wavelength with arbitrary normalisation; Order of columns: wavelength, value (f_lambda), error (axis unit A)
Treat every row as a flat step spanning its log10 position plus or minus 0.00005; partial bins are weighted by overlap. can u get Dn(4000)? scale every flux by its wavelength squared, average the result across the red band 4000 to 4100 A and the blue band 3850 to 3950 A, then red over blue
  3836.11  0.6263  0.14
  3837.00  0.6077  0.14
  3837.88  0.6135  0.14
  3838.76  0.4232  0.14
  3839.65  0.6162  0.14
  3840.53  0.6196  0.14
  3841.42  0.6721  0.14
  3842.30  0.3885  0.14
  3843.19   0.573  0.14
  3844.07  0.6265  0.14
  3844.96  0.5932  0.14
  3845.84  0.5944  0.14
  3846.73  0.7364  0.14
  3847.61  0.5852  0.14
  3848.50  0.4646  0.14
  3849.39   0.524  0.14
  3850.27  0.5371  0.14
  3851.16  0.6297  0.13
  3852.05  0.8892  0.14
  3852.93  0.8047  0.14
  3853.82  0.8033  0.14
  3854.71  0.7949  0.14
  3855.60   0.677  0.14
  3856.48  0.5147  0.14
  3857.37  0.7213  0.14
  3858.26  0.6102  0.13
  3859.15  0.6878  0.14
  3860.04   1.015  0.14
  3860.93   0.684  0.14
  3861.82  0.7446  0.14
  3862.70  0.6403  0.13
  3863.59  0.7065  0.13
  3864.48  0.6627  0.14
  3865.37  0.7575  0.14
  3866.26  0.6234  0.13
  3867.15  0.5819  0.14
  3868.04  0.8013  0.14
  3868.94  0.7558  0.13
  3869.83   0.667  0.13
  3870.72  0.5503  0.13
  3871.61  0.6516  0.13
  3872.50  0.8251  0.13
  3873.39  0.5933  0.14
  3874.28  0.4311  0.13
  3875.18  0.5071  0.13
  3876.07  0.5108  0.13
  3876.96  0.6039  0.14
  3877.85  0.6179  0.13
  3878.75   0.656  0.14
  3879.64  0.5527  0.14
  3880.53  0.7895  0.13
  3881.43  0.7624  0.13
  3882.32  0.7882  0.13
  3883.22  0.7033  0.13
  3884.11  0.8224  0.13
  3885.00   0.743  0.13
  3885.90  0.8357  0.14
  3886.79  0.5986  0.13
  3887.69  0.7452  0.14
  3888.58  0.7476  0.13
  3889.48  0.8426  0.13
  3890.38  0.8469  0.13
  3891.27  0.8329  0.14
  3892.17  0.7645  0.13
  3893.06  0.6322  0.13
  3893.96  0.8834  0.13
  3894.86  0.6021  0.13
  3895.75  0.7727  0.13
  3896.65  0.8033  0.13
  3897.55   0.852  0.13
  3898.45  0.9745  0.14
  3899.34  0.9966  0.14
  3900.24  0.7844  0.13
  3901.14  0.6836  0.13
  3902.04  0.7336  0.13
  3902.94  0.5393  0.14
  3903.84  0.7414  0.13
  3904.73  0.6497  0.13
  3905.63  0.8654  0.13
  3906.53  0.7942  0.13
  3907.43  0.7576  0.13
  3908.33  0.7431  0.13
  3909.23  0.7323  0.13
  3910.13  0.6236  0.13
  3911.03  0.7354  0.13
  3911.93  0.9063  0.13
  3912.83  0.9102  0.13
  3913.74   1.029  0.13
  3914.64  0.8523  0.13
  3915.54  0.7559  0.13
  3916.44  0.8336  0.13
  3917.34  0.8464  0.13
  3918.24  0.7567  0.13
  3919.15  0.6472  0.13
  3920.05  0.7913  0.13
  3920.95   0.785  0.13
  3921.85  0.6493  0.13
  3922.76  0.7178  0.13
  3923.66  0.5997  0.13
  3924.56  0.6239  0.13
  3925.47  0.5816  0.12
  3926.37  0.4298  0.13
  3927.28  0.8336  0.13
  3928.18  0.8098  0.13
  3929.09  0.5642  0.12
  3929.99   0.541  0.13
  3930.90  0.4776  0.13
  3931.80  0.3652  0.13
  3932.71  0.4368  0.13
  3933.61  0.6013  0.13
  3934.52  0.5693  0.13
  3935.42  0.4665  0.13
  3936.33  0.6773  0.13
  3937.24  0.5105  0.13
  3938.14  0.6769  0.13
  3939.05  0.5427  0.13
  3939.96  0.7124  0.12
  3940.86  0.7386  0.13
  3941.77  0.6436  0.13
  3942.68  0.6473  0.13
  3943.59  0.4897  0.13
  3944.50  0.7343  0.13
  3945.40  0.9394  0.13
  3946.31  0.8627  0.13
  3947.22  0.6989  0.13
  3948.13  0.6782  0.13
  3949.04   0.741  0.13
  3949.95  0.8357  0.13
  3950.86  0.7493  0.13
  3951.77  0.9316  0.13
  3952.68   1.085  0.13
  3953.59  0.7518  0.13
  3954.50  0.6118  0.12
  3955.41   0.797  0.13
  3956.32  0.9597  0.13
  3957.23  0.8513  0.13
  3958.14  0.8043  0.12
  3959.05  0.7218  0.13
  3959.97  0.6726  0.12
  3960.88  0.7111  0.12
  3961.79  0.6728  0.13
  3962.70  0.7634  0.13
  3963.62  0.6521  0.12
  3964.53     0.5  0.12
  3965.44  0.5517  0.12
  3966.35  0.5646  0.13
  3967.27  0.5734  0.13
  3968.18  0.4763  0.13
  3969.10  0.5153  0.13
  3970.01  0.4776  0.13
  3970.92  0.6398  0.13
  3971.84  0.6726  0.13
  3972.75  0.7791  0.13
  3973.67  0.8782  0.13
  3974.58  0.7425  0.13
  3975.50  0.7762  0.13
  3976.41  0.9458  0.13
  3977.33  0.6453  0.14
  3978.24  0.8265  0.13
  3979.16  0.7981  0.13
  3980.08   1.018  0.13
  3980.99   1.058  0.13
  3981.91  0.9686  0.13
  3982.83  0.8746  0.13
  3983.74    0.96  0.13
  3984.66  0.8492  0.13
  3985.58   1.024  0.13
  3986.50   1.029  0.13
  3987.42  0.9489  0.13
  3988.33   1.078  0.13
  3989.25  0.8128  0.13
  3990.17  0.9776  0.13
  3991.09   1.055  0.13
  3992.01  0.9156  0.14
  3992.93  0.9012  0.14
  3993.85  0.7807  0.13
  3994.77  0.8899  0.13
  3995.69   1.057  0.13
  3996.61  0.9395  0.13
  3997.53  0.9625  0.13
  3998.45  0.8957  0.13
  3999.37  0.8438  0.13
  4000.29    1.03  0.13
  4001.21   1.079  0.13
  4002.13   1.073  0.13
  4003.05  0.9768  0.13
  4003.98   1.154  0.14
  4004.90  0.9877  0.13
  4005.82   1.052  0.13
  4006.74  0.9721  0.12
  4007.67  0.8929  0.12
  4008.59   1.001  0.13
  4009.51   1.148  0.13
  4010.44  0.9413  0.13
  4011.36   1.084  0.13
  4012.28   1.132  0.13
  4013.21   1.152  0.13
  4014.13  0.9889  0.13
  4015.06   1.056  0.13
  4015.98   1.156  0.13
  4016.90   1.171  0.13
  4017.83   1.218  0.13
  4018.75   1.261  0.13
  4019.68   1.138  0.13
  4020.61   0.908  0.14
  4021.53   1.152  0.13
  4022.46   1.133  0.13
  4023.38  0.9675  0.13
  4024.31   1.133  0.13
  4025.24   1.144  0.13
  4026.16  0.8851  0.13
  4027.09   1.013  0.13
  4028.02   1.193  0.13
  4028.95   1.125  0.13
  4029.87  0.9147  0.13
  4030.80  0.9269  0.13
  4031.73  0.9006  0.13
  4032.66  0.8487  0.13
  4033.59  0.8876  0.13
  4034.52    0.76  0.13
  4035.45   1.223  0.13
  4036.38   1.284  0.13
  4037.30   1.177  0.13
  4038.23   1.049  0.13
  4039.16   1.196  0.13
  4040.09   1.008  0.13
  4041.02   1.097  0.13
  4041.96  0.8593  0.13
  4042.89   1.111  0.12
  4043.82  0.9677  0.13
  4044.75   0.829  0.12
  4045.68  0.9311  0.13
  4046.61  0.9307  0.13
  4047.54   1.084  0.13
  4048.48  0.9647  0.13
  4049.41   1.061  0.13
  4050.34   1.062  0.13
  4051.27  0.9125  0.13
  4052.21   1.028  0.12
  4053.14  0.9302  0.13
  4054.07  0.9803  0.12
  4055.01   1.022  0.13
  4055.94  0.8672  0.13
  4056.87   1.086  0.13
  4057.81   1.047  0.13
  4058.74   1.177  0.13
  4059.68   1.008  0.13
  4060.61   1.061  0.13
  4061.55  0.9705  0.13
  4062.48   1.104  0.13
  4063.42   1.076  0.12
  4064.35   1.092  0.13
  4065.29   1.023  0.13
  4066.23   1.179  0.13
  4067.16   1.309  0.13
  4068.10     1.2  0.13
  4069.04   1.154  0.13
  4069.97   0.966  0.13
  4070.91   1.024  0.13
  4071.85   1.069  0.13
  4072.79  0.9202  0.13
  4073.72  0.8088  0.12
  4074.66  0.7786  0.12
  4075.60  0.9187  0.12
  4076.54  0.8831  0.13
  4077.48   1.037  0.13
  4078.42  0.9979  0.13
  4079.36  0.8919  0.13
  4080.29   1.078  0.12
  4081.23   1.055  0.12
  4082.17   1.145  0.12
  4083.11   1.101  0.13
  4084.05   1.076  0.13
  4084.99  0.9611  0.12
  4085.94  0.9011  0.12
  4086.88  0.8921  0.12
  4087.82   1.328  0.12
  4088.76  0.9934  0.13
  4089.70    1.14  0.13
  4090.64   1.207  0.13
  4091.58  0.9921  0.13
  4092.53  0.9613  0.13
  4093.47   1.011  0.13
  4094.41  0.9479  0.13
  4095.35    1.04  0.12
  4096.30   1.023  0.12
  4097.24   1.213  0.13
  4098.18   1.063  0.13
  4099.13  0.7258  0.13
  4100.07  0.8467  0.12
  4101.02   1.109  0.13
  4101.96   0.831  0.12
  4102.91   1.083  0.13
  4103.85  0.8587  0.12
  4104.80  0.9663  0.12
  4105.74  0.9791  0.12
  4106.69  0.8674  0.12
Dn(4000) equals 1.6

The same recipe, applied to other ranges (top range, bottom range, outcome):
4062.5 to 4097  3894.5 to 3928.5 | 1.49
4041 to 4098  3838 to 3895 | 1.68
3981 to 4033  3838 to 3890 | 1.64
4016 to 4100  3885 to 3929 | 1.47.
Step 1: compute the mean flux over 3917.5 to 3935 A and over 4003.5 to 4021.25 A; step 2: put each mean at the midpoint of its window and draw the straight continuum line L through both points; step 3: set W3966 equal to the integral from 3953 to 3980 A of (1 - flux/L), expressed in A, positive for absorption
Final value 4.1 A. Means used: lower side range 0.623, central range 0.707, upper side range 1.08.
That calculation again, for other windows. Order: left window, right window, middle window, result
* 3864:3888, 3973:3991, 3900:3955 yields 5.52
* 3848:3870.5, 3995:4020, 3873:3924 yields 2.81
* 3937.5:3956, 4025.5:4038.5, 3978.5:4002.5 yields -1.92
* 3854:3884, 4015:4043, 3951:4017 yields 5.51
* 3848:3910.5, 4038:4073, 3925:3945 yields 5.41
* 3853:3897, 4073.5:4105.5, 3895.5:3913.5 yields -0.94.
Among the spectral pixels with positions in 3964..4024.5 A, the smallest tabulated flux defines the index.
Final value 0.4763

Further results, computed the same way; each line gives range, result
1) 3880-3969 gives 0.3652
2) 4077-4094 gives 0.8919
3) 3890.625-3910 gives 0.5393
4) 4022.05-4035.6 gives 0.76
